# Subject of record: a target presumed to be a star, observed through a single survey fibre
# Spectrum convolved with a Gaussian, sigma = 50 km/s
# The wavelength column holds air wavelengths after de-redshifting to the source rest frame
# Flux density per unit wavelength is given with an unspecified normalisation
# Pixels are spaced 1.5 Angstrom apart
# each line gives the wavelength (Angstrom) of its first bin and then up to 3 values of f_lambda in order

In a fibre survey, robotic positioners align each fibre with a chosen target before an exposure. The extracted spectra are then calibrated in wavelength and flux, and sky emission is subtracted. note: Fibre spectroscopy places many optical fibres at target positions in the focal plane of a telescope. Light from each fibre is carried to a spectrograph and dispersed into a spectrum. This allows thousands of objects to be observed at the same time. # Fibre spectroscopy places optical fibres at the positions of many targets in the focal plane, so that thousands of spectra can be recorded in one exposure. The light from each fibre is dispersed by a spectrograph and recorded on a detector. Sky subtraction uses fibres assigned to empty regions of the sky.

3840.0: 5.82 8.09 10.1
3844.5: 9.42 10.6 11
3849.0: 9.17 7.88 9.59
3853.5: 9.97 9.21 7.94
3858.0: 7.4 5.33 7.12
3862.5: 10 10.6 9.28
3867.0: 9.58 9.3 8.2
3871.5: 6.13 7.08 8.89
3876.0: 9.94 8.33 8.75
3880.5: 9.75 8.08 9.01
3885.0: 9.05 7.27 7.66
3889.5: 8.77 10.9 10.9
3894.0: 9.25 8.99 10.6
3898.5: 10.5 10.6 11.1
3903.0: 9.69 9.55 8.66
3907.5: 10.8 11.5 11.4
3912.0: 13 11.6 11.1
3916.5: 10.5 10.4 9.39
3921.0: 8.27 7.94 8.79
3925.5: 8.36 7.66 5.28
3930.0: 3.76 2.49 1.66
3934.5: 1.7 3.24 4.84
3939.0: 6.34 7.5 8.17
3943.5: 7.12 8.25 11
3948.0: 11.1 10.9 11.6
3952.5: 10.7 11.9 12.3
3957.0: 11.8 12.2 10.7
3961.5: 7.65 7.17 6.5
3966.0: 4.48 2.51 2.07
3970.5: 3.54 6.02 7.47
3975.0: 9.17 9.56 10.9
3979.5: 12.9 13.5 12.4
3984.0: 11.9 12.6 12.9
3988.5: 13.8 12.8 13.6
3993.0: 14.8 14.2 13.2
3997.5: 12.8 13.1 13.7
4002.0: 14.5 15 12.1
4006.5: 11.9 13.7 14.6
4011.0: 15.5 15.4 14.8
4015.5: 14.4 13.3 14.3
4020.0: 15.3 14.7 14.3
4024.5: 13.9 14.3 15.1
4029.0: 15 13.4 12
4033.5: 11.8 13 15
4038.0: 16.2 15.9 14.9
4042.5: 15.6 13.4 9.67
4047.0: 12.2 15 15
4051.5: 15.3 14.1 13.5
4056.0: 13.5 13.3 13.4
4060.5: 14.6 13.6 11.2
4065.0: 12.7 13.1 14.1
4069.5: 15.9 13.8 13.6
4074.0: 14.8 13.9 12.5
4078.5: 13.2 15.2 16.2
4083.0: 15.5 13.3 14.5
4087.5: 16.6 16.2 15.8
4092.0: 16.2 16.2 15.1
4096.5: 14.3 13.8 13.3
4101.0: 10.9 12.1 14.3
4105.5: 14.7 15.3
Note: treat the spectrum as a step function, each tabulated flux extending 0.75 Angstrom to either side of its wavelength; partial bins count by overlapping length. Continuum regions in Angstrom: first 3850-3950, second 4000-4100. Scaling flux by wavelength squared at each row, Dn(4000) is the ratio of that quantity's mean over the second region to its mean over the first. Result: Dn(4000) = 1.79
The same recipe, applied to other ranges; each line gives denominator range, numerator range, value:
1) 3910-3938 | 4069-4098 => 2.17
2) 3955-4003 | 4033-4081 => 1.37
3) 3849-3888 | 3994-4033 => 1.76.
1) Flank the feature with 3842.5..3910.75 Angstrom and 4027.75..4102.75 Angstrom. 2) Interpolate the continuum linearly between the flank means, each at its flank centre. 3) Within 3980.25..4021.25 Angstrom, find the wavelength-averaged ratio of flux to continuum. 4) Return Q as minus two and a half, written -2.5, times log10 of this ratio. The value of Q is -0.11 mag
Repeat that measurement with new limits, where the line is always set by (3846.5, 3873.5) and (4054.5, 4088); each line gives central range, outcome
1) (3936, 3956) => 0.19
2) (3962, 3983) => 0.44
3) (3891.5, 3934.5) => 0.11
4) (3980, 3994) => -0.11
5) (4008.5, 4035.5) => -0.12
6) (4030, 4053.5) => -0.05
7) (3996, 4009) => -0.09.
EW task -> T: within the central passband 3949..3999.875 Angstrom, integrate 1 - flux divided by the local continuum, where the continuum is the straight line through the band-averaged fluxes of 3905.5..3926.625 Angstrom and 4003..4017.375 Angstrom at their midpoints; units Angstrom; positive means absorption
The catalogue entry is 8.9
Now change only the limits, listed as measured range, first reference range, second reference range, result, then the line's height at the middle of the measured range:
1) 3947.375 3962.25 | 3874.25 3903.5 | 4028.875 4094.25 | 0.2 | 11.2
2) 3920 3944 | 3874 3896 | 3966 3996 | 9.4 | 9.64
